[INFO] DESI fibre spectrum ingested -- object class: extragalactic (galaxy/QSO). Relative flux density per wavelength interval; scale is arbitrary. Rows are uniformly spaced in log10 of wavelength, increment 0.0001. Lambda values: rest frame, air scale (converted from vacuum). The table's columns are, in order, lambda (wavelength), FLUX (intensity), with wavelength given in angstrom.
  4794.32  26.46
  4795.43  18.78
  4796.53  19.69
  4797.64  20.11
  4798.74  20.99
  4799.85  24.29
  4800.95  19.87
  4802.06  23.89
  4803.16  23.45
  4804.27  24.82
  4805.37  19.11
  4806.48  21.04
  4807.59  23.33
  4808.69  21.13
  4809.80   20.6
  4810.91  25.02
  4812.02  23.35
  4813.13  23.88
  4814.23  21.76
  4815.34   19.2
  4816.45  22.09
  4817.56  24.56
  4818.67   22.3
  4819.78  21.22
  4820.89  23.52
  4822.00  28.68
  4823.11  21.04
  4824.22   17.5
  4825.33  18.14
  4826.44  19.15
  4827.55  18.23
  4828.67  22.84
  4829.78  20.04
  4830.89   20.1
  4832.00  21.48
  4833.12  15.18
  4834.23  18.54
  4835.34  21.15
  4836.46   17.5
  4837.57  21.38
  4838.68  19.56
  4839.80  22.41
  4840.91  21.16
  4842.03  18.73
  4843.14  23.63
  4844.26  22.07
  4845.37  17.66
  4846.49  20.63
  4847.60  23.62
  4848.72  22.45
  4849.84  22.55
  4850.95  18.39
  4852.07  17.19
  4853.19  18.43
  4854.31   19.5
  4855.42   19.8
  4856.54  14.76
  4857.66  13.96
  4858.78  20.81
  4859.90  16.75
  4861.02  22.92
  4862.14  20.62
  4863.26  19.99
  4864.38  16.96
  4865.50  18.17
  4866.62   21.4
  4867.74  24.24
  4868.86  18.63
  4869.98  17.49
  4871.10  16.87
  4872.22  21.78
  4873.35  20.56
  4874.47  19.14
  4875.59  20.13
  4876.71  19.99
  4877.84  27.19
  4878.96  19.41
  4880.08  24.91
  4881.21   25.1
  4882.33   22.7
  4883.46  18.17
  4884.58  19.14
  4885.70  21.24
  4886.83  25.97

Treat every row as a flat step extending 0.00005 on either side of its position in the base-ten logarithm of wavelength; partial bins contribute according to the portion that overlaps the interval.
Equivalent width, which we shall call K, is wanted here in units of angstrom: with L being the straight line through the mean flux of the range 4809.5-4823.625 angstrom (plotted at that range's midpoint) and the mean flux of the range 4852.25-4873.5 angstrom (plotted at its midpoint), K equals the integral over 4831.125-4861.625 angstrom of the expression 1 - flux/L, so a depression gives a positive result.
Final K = 1.1 angstrom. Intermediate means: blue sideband 22.9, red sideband 19.1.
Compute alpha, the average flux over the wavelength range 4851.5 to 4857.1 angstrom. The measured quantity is 17.9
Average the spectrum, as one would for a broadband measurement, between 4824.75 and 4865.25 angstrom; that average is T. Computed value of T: 19.7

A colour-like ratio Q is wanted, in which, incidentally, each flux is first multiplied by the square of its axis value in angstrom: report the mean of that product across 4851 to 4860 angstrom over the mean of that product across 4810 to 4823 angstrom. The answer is 0.78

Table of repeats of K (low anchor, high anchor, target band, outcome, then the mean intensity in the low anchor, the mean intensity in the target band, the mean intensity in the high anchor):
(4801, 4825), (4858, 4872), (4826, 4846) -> 1.0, 22.4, 20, 19.5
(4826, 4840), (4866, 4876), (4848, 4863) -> 0.6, 19.7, 19.1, 20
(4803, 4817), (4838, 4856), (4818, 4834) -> 0.6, 22.2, 20.7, 20.5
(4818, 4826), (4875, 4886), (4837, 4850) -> 0.3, 21.8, 21.3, 21.8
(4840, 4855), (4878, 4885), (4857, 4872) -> 1.5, 20.5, 19.2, 22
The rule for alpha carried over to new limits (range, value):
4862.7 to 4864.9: 18.5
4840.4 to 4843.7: 21.2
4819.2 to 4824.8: 22.4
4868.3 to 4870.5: 18.1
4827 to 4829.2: 20.4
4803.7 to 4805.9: 22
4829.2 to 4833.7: 19.2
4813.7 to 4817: 21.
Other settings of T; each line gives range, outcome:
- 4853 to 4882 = 20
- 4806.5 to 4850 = 21.2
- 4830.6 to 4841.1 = 19.8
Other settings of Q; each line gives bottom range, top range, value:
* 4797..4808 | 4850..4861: 0.84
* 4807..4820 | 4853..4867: 0.85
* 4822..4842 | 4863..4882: 1.06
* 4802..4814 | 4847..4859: 0.86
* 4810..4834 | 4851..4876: 0.91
